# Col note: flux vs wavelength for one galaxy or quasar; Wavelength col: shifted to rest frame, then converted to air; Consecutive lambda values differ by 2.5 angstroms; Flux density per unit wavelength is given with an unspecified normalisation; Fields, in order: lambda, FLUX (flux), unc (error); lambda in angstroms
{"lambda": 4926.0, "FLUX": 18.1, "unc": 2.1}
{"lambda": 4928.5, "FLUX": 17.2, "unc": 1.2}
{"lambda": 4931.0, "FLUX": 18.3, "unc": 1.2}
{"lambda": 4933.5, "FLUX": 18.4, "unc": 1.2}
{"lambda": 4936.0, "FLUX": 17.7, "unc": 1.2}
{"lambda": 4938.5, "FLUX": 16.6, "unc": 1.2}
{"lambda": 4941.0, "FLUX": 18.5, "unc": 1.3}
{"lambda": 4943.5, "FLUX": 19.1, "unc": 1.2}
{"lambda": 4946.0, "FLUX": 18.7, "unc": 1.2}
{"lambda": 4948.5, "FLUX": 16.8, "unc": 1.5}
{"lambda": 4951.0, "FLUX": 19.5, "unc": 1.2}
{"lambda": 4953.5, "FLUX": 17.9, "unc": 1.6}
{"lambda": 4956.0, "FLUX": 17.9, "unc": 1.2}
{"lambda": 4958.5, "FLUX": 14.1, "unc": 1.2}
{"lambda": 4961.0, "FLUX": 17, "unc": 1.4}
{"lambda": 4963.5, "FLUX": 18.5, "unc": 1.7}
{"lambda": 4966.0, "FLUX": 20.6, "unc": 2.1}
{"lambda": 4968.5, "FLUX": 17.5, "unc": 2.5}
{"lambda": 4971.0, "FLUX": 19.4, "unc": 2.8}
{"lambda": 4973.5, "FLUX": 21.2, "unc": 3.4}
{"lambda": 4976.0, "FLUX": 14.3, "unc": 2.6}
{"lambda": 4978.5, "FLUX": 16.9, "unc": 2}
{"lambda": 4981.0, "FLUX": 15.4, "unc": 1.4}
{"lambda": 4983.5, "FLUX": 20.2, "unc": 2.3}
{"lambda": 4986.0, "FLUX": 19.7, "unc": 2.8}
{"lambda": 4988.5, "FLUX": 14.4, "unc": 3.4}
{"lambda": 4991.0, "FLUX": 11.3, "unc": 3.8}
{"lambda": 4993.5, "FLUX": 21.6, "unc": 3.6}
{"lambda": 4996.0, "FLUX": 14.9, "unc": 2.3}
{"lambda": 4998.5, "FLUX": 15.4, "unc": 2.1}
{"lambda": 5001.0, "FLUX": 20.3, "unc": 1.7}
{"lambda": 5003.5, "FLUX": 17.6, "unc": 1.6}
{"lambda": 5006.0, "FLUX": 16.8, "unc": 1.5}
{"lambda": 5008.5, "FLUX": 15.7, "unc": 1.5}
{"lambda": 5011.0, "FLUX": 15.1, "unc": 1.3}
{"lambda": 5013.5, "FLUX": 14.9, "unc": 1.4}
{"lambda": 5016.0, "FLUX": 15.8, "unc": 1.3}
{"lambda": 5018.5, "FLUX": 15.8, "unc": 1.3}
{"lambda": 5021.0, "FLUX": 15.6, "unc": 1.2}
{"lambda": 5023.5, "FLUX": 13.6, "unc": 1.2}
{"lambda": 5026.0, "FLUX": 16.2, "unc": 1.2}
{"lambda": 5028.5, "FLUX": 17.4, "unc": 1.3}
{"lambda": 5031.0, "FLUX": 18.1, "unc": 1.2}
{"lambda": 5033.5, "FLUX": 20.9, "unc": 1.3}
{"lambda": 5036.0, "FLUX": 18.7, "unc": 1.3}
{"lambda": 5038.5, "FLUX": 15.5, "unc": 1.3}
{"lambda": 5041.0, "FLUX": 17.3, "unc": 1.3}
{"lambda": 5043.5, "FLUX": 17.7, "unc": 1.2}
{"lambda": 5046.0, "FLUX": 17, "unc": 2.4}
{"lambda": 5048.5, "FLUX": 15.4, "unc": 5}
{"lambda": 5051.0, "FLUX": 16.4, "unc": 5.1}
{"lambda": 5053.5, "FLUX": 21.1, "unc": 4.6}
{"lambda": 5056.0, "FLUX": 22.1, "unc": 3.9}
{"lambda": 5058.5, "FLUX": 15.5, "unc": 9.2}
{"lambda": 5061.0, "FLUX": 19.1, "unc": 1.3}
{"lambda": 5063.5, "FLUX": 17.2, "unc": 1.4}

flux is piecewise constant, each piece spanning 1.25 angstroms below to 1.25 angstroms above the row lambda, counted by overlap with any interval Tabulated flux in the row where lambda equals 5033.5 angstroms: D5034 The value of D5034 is 20.9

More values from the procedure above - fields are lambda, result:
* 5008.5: 15.7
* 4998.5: 15.4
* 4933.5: 18.4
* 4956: 17.9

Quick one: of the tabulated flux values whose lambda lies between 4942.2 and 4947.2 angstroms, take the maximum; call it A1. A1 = 19.1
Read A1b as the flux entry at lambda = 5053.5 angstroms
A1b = 21.1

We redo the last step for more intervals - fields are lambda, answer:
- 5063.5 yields 17.2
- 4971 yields 19.4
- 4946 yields 18.7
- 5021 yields 15.6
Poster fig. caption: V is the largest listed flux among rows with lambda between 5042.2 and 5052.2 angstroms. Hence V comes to 17.7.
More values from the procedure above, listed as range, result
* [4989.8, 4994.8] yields 21.6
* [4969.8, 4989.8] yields 21.2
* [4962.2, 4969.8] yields 20.6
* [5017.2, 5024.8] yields 15.8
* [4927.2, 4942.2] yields 18.5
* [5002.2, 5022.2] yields 17.6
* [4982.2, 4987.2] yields 20.2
